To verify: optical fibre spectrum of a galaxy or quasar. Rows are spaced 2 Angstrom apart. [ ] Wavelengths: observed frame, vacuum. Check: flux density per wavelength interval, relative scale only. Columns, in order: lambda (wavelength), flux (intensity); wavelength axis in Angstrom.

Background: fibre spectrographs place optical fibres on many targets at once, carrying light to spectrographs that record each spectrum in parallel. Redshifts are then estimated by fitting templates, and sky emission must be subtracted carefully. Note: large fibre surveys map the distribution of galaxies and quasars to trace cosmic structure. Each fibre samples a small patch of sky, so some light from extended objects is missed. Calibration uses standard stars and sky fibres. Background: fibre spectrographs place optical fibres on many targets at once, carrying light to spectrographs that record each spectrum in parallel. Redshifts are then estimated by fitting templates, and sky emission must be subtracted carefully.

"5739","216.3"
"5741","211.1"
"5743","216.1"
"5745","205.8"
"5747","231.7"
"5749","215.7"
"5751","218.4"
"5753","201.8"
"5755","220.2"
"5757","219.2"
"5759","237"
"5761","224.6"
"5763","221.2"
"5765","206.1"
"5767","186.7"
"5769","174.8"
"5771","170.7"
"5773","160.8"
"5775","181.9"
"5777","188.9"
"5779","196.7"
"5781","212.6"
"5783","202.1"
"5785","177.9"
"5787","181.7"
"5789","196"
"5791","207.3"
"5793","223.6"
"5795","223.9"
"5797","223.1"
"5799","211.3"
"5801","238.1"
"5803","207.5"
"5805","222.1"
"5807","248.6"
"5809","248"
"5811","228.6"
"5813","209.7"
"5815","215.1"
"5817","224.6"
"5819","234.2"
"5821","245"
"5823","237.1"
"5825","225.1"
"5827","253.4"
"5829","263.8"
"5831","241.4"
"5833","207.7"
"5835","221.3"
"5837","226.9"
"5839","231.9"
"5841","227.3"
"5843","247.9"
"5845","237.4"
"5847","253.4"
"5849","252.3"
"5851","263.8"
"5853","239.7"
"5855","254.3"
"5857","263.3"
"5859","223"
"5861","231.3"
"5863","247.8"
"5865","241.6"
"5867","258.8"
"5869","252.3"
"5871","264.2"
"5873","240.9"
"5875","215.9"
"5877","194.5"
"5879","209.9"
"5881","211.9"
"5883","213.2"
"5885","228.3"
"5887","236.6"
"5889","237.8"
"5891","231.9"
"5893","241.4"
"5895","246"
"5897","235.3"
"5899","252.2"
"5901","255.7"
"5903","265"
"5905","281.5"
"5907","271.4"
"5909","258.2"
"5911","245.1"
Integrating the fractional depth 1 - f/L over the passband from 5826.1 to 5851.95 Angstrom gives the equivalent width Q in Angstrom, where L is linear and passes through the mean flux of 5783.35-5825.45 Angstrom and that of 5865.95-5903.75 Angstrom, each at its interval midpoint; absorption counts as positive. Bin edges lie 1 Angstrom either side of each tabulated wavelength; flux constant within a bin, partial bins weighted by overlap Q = -1.5 Angstrom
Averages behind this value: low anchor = 220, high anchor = 236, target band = 241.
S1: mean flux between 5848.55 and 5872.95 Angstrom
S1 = 249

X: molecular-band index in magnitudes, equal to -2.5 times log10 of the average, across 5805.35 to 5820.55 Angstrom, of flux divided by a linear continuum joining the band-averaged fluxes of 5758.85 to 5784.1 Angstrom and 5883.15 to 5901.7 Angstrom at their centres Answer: -0.10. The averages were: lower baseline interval 196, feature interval 230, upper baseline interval 239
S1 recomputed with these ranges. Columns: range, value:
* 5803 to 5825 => 230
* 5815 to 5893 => 236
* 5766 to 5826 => 210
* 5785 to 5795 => 202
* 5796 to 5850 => 233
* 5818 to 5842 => 235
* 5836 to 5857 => 244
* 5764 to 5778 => 181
